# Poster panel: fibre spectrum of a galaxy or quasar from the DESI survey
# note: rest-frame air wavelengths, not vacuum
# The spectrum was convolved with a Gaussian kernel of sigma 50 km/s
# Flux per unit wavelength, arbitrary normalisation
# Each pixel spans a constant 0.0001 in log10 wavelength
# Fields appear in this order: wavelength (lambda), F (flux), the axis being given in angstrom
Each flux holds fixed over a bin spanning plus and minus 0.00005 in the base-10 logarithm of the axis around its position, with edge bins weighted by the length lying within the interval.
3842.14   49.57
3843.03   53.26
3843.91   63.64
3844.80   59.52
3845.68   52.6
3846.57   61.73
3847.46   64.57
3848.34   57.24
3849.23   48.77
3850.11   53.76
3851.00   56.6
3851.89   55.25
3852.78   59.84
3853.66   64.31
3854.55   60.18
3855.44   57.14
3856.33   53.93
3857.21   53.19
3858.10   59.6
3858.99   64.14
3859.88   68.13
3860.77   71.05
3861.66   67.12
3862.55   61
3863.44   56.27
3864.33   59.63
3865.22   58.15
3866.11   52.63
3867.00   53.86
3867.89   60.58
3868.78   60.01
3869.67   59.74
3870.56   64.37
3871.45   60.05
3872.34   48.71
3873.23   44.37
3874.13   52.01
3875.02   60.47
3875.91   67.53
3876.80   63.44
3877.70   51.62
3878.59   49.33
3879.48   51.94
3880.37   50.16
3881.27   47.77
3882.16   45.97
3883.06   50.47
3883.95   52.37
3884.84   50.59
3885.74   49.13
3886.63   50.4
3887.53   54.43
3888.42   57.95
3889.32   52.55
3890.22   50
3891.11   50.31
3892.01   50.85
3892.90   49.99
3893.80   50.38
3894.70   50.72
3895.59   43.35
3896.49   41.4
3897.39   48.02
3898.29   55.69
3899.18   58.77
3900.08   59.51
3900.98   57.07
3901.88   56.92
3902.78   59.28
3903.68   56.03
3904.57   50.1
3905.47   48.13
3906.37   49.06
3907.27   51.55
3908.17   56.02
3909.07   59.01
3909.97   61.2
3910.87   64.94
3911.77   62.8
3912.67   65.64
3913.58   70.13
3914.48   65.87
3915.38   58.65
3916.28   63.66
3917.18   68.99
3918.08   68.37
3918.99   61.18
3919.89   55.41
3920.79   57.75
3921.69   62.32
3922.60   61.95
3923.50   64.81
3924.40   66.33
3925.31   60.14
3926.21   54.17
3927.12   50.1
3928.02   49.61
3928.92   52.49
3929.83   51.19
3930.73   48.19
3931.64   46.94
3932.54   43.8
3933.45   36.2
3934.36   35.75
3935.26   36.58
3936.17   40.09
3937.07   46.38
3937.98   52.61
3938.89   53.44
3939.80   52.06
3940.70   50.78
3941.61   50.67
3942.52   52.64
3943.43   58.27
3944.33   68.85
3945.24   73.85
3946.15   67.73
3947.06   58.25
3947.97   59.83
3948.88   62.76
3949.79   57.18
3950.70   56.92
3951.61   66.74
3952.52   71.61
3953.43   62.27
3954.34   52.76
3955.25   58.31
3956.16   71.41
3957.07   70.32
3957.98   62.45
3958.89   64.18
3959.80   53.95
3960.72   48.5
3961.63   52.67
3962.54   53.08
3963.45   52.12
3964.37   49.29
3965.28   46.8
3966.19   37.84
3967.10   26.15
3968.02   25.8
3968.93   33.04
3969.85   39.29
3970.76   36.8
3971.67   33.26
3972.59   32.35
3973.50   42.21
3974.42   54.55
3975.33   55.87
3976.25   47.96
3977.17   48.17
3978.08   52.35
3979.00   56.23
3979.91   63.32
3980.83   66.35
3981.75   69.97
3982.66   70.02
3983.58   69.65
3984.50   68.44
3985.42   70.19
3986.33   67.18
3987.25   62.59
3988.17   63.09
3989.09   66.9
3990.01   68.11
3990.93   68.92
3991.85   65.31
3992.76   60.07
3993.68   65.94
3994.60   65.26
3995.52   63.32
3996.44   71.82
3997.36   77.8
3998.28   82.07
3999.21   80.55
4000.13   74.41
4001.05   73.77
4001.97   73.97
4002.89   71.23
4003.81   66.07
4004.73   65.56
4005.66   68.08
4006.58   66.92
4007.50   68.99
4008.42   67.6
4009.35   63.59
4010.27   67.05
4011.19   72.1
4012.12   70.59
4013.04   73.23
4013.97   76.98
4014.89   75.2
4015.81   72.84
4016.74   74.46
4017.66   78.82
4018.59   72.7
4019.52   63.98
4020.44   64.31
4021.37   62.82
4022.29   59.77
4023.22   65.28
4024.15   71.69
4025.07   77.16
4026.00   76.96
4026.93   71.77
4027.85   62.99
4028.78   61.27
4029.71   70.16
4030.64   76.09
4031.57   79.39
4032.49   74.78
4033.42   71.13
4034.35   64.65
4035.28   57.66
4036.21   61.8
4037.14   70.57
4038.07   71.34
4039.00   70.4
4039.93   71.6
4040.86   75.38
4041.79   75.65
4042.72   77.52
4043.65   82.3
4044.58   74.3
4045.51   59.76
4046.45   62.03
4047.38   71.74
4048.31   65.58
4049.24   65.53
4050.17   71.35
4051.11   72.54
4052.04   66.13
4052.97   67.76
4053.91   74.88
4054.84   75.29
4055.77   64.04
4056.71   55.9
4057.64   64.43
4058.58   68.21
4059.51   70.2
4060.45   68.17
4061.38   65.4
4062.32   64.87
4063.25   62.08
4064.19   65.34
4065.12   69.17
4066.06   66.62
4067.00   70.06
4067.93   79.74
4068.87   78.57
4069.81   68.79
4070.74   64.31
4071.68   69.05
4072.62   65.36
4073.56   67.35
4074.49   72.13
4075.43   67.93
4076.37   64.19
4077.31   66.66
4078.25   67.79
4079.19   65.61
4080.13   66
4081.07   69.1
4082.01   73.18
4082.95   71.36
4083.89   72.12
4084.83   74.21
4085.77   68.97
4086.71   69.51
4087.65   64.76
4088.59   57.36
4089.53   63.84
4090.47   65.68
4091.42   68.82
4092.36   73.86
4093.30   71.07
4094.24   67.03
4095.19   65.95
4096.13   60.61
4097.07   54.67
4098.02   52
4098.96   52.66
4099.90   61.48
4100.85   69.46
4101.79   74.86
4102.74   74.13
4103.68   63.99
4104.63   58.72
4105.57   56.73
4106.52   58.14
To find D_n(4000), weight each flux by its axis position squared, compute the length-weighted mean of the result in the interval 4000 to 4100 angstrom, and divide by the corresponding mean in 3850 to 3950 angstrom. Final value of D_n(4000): 1.3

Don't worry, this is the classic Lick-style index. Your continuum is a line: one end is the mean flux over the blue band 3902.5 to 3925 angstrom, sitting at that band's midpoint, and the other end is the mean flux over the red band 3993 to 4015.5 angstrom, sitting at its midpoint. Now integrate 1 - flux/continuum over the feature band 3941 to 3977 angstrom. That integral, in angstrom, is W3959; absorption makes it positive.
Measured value 6.8 angstrom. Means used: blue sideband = 60.4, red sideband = 70.8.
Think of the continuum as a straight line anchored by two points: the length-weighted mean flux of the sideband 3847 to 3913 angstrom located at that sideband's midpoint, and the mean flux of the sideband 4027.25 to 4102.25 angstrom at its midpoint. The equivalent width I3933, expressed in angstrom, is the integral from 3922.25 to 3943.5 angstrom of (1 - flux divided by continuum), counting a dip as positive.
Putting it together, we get 3.1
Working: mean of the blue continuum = 55.6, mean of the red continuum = 68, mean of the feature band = 50.4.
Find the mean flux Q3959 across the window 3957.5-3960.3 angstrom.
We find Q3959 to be 60.1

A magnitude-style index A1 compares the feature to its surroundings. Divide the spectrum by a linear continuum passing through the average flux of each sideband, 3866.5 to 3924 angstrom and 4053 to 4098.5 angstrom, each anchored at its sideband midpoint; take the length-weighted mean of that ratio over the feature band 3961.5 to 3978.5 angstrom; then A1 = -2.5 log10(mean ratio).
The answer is 0.37 mag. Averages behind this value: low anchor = 55.9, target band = 42.9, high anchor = 67.3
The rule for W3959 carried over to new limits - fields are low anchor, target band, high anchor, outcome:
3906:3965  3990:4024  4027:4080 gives -3.0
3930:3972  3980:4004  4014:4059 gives -3.5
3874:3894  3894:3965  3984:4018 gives 3.5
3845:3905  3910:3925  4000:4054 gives -1.0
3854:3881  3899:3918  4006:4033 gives 0.6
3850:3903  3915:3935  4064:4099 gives 1.0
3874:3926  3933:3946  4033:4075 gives 1.8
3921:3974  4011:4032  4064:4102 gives -3.6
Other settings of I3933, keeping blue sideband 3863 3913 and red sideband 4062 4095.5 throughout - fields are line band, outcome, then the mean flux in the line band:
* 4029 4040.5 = -0.8 angstrom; 69.8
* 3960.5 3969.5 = 2.6 angstrom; 42.3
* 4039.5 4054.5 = -1.1 angstrom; 70.9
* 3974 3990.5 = -0.3 angstrom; 62.3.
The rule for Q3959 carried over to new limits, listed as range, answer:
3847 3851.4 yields 56.2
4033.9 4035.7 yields 61.2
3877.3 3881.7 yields 50.2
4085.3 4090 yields 65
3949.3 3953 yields 63.1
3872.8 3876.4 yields 56.2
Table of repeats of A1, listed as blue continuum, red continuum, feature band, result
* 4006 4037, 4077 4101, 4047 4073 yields -0.01 mag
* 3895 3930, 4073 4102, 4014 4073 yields -0.09 mag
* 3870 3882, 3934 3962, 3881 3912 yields 0.05 mag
